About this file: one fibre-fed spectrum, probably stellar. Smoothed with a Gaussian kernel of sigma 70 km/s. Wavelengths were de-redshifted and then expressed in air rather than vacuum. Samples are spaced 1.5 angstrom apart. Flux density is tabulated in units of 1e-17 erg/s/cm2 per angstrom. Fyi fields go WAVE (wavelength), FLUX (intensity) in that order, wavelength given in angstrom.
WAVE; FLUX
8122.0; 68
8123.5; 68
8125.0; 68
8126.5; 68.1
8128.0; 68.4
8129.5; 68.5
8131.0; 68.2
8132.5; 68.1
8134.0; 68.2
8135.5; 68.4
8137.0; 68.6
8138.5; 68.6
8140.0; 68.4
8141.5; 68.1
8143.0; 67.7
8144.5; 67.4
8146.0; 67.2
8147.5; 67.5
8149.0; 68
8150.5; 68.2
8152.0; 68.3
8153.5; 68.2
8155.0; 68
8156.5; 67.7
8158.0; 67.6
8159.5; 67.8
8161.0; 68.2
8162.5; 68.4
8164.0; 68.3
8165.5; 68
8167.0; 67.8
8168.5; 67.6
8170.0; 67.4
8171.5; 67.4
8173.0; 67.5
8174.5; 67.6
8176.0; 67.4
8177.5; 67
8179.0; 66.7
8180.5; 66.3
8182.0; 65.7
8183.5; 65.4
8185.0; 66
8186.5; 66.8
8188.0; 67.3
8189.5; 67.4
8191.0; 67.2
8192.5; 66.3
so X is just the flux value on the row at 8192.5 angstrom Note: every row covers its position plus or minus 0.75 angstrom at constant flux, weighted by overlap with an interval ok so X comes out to 66.3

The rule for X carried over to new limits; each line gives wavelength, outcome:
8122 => 68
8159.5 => 67.8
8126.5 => 68.1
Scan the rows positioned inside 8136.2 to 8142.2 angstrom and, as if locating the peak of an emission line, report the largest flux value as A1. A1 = 68.6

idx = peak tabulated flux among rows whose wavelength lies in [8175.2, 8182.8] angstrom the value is 67.4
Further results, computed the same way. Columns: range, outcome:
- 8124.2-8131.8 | 68.5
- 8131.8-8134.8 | 68.2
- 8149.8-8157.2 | 68.3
